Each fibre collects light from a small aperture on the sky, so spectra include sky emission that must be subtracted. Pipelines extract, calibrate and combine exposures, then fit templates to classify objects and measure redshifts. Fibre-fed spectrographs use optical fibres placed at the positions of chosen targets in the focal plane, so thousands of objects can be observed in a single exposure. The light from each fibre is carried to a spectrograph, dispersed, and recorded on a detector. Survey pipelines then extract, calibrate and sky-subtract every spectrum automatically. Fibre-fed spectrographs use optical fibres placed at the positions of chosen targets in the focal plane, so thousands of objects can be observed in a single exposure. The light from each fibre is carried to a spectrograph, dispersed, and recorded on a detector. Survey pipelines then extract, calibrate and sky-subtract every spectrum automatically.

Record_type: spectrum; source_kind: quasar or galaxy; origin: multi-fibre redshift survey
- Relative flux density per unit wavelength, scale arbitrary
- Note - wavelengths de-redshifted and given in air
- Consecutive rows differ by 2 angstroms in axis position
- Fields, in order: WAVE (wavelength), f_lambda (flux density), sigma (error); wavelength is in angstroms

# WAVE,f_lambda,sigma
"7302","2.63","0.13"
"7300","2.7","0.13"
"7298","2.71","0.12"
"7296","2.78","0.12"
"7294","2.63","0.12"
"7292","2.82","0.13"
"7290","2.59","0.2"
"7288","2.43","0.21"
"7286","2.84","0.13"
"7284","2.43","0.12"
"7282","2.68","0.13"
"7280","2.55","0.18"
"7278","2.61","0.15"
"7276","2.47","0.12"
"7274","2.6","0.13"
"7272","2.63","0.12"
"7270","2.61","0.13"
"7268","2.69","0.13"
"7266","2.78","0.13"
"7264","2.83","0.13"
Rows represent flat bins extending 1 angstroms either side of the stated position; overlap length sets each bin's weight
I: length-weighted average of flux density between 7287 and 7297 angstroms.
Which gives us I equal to 2.65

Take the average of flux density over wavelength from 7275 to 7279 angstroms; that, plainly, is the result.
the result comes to 2.54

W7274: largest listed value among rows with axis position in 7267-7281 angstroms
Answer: 2.69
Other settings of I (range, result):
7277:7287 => 2.62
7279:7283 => 2.62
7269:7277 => 2.58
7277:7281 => 2.58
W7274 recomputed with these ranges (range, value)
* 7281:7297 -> 2.84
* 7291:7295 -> 2.82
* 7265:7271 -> 2.78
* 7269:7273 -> 2.63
